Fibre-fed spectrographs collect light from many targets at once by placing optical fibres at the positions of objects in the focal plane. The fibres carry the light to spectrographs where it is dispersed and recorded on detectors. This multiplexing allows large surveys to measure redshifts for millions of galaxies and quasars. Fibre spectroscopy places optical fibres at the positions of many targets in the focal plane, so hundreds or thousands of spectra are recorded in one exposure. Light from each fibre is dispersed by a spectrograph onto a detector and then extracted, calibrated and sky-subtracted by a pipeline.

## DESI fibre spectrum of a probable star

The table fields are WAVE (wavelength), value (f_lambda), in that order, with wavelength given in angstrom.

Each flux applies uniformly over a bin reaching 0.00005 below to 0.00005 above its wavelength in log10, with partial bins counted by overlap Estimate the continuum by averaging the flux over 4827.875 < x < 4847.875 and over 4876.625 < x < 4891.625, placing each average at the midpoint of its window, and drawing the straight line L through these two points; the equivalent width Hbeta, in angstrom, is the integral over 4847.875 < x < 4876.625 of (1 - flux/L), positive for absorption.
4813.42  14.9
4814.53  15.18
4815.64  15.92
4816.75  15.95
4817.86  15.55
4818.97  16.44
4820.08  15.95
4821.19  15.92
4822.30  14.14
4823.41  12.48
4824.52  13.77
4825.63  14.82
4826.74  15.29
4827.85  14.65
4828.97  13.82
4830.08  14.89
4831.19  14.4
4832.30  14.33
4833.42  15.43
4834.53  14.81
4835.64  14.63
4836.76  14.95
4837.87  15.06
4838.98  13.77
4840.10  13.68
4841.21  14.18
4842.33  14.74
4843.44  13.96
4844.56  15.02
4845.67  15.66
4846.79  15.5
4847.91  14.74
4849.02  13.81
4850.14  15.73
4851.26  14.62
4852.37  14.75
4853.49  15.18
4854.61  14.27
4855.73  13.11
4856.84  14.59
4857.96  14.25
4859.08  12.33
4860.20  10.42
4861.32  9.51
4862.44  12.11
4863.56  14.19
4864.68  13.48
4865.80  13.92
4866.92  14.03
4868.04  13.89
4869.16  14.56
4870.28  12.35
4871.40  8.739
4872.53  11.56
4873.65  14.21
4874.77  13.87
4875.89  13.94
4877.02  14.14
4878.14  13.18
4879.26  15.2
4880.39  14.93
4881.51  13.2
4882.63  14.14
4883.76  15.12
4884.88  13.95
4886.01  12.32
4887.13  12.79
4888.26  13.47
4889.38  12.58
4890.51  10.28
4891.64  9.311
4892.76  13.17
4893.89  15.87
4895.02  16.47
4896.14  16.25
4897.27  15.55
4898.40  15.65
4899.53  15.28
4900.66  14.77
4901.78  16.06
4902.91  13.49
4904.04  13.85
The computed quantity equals 1.2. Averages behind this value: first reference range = 14.6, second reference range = 13.3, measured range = 13.4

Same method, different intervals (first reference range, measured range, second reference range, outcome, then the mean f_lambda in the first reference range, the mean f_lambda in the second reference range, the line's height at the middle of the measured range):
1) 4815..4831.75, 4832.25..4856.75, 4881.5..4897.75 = -0.2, 14.9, 13.6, 14.5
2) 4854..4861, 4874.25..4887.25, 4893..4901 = 0.5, 13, 15.6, 14.6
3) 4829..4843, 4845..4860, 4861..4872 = -0.9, 14.5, 12.7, 13.6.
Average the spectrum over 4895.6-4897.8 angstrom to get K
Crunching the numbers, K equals 15.9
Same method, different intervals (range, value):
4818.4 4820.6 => 16.2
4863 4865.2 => 13.8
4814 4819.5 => 15.8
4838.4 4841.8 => 13.9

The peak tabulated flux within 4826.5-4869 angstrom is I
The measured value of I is 15.73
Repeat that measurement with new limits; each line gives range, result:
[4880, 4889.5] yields 15.12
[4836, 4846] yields 15.66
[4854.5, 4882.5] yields 15.2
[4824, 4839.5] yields 15.43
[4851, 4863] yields 15.18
